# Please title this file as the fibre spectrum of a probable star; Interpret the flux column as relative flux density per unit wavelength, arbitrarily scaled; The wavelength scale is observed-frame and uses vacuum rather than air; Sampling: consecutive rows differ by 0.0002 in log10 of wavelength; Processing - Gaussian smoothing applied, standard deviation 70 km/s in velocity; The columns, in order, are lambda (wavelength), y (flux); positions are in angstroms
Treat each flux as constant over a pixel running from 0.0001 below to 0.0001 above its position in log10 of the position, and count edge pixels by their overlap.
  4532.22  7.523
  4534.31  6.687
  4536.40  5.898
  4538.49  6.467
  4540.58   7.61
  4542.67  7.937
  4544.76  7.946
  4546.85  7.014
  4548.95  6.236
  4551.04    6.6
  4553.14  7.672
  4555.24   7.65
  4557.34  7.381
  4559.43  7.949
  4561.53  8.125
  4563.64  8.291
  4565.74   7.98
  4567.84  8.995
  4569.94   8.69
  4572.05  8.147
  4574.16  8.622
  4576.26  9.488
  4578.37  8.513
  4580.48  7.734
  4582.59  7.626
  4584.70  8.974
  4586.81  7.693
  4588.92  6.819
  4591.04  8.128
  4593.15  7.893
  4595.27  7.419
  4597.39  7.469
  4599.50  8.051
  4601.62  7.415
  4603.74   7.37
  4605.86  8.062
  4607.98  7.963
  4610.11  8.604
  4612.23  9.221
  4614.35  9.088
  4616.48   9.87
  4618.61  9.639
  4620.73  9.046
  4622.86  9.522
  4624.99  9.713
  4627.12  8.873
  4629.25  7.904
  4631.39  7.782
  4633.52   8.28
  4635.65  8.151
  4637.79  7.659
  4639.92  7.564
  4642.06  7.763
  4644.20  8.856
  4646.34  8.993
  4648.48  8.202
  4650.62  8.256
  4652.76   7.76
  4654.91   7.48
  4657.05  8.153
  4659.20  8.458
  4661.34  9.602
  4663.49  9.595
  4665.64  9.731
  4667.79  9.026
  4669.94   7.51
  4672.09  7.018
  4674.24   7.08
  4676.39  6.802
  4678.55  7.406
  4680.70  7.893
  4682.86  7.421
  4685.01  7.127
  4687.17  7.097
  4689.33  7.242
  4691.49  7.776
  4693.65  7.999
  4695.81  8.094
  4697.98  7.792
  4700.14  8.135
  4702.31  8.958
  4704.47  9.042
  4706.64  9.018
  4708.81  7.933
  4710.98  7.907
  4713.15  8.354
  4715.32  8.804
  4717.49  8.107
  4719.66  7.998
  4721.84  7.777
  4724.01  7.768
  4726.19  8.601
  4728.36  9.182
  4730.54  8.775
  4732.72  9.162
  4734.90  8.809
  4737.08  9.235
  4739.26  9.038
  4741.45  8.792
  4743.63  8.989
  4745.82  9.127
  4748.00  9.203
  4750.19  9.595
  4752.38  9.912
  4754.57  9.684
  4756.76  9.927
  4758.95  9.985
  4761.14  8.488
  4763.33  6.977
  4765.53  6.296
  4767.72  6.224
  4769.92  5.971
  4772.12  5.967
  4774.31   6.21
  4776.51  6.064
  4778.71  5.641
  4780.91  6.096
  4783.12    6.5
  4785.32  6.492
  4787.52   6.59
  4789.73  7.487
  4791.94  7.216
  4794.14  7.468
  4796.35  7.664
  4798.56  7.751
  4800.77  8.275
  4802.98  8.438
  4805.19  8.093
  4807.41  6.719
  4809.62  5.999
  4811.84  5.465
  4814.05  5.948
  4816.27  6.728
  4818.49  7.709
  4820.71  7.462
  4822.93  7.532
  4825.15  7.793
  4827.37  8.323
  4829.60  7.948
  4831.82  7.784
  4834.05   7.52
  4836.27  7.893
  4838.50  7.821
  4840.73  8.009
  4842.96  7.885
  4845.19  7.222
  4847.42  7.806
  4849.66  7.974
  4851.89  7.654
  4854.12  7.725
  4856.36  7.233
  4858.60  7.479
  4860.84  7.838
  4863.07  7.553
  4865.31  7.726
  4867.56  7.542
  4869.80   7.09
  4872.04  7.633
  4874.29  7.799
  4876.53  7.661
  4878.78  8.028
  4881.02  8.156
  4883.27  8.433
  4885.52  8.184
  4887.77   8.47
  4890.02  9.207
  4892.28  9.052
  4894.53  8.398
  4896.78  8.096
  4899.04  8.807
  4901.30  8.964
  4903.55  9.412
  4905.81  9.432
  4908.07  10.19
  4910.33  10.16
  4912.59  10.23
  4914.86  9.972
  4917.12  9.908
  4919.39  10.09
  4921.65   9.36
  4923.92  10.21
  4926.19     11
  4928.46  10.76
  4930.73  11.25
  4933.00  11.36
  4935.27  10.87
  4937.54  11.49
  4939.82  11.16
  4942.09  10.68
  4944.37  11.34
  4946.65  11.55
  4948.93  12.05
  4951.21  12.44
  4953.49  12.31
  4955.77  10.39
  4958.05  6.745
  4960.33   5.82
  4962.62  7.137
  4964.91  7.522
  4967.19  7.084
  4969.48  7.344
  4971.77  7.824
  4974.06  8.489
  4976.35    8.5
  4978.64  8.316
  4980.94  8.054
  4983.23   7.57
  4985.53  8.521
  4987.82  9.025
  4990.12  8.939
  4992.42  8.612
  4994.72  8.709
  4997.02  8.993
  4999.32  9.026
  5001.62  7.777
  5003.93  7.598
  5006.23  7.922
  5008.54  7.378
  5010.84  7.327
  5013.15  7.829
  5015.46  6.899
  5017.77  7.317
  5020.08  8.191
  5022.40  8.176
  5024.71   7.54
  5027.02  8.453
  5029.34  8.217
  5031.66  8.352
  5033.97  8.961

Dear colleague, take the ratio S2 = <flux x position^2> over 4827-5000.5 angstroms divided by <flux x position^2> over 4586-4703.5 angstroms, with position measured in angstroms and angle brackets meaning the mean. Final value 1.22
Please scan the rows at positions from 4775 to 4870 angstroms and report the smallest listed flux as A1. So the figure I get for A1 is 5.465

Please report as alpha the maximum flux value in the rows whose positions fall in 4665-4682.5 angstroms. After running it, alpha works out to 9.731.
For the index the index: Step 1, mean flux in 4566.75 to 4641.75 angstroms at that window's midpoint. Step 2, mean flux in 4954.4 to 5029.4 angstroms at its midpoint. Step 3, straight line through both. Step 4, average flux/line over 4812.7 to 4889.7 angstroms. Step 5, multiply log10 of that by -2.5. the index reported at 0.06 mag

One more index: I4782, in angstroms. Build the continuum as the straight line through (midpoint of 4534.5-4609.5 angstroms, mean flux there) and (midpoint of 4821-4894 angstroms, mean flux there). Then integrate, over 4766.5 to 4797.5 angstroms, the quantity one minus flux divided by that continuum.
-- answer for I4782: 5.1 angstroms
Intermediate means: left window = 7.76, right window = 7.87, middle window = 6.54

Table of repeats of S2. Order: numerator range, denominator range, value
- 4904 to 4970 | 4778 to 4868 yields 1.42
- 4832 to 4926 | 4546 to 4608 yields 1.22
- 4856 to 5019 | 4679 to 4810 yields 1.22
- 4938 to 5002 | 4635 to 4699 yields 1.28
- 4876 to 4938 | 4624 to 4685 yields 1.30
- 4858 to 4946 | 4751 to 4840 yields 1.32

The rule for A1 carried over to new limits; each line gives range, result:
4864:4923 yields 7.09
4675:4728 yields 6.802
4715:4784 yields 5.641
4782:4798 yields 6.492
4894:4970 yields 5.82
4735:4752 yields 8.792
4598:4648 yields 7.37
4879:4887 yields 8.156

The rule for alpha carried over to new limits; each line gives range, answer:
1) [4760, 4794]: 8.488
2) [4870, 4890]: 8.47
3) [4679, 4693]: 7.893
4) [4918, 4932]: 11.25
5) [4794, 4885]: 8.438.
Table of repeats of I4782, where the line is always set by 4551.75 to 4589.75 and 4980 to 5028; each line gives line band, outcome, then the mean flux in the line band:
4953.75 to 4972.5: 0.90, 7.7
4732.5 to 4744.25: -1.28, 8.99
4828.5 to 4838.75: 0.39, 7.79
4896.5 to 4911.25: -2.29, 9.35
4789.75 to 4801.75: 0.67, 7.65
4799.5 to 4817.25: 2.49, 6.97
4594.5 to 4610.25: 0.71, 7.75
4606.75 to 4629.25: -2.68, 9.09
